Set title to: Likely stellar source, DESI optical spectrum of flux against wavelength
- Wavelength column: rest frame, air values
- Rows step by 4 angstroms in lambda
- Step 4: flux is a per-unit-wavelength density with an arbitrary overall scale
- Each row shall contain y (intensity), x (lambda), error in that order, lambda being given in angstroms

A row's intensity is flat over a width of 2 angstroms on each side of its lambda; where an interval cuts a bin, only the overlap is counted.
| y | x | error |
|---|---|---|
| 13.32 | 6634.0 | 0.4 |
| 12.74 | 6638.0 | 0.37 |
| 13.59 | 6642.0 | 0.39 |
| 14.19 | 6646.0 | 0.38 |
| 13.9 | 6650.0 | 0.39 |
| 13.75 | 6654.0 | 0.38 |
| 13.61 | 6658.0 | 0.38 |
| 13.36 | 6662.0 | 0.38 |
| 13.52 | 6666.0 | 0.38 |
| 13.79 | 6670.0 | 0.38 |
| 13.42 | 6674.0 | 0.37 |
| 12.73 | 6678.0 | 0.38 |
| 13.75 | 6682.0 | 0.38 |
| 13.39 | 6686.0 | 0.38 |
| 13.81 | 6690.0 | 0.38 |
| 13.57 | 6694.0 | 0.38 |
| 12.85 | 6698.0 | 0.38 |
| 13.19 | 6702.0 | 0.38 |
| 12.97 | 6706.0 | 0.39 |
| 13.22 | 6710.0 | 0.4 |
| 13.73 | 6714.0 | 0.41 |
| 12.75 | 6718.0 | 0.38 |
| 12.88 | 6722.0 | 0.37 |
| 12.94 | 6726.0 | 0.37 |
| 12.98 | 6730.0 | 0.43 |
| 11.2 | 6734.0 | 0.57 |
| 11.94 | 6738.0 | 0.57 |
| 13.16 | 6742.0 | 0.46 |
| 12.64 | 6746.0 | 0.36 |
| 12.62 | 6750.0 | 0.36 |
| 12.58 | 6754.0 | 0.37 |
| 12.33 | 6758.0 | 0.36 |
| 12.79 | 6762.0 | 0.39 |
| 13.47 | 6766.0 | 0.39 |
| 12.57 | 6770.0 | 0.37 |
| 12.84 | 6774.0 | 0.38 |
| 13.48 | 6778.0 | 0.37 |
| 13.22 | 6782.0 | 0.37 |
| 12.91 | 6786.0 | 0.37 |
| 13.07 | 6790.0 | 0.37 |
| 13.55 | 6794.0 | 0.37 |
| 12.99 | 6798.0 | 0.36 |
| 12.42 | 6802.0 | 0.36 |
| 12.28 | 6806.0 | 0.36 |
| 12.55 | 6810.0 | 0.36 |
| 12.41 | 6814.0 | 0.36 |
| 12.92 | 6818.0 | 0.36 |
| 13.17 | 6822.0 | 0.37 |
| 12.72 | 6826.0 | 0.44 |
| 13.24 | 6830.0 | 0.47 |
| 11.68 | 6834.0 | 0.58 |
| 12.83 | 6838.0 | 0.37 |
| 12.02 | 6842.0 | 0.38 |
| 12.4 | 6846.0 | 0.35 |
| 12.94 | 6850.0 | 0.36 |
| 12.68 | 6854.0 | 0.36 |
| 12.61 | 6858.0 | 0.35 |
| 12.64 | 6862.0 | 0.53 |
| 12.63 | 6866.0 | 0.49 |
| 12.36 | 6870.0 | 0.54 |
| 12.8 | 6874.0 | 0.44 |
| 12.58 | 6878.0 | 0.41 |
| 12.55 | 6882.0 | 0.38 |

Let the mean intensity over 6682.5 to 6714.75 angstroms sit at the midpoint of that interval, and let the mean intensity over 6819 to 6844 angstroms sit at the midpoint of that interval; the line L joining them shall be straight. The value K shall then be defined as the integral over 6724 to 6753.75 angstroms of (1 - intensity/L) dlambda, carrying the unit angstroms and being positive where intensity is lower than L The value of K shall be 1.4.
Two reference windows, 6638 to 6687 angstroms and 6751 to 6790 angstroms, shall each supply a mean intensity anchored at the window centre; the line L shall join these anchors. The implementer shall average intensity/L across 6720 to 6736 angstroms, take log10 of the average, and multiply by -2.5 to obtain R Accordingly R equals 0.06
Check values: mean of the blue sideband 13.6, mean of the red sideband 12.9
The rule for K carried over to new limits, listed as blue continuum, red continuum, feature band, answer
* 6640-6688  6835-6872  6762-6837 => -0.10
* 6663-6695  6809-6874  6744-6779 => 0.68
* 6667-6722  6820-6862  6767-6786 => -0.16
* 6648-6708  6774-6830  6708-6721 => 0.08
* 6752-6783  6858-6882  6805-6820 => 0.25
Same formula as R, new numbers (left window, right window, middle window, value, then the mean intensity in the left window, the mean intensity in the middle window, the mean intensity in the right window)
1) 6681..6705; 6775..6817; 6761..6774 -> 0.01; 13.4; 12.9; 12.9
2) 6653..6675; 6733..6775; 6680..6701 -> -0.01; 13.6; 13.5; 12.6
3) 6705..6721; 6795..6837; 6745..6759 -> 0.04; 13.2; 12.6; 12.7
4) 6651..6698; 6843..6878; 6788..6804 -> -0.01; 13.5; 13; 12.6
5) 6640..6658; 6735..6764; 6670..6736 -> 0.00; 13.8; 13.1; 12.5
